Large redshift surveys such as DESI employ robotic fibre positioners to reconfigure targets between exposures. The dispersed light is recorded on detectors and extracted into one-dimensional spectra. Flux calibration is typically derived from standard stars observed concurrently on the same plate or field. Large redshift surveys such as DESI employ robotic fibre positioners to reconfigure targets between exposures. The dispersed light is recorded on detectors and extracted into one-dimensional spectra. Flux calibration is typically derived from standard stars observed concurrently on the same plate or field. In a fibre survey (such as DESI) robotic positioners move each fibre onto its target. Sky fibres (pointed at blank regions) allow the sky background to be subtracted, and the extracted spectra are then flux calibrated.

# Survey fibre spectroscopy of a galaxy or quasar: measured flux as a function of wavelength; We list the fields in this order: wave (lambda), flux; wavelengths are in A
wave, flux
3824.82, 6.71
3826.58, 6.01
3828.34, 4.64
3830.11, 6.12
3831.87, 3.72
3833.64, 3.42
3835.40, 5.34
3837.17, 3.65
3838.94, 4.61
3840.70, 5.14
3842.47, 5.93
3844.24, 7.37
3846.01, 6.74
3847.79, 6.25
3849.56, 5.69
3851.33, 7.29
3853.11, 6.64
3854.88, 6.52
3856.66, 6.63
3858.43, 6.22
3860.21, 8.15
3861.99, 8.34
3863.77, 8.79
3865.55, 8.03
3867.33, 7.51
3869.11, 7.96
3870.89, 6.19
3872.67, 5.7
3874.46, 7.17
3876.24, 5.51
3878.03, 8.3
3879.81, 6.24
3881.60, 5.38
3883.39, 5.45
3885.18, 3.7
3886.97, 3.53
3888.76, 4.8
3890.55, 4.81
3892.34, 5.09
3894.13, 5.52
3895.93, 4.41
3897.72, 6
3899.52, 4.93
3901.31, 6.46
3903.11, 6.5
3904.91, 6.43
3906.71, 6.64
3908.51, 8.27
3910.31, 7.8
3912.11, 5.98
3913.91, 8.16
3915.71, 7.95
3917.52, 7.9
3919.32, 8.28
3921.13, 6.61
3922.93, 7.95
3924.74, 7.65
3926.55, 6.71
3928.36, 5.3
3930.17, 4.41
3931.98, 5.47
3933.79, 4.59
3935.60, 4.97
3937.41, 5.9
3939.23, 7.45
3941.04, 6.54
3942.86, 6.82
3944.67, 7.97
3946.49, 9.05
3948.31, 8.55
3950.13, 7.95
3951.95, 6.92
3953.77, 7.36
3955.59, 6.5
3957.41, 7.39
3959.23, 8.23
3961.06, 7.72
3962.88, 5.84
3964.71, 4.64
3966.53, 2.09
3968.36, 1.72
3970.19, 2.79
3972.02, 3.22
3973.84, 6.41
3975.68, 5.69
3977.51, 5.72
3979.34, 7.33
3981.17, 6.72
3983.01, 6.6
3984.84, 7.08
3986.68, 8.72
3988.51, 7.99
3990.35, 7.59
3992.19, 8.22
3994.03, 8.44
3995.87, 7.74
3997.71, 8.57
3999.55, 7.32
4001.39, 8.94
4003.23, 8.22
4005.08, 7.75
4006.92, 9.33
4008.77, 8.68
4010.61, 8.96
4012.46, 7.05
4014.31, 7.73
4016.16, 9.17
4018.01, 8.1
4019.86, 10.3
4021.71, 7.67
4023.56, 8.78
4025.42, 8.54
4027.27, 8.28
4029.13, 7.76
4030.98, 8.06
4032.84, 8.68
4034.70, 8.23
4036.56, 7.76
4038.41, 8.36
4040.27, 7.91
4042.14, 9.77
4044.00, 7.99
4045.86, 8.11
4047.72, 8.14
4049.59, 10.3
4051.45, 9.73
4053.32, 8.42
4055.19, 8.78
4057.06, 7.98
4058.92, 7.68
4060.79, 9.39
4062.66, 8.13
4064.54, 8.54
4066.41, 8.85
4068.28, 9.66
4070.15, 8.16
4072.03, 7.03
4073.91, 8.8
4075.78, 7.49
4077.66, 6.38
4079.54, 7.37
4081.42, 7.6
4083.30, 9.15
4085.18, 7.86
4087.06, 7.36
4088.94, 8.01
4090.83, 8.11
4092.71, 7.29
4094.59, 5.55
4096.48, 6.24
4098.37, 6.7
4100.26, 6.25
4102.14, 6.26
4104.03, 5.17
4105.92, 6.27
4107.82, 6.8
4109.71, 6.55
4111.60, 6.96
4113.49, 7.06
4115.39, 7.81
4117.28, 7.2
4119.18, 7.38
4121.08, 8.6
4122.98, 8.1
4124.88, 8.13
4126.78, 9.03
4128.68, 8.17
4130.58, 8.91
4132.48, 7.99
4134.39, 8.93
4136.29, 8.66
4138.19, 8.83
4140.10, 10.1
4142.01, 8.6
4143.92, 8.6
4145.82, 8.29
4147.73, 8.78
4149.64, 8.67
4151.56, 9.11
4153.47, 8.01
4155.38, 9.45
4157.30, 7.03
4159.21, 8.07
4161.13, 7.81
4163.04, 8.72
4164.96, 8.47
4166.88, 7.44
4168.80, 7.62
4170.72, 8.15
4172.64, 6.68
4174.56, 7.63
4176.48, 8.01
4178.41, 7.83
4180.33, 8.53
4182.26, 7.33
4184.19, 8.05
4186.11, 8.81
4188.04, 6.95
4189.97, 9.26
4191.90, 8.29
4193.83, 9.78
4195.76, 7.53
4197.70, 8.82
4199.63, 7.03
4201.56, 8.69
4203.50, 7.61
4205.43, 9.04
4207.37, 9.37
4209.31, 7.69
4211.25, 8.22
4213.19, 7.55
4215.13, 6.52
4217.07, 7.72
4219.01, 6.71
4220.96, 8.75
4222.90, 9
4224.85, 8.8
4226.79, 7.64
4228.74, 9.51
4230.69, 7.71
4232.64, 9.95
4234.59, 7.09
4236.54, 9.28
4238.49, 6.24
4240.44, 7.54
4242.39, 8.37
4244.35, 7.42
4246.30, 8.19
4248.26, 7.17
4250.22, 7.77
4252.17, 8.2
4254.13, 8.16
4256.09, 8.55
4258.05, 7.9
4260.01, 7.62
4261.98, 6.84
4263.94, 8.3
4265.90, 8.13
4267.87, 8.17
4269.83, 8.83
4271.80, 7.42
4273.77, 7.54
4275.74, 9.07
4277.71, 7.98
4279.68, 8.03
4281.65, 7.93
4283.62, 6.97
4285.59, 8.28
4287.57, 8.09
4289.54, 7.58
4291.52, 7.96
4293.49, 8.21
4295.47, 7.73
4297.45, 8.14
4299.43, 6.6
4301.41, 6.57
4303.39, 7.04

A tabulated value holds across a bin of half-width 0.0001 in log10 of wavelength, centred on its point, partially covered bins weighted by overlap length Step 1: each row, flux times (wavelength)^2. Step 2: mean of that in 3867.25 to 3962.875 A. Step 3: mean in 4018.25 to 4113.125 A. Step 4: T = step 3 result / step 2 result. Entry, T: 1.3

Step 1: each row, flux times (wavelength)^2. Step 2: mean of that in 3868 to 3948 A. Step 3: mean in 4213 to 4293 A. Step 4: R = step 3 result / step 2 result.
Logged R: 1.5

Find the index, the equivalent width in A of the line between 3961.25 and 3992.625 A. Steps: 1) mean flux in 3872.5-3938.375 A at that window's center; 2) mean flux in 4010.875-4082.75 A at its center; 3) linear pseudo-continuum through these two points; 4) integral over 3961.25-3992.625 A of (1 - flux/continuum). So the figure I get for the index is 6.4 A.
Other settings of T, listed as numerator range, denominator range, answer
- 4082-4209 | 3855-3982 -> 1.40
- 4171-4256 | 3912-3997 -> 1.38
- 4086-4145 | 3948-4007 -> 1.20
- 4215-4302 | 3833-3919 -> 1.52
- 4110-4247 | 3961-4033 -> 1.23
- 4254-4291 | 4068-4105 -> 1.20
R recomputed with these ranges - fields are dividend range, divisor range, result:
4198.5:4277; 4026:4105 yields 1.10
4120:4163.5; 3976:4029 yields 1.14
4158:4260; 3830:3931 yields 1.51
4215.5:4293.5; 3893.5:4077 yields 1.23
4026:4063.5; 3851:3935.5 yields 1.42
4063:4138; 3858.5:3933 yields 1.30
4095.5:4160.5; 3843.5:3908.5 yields 1.41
